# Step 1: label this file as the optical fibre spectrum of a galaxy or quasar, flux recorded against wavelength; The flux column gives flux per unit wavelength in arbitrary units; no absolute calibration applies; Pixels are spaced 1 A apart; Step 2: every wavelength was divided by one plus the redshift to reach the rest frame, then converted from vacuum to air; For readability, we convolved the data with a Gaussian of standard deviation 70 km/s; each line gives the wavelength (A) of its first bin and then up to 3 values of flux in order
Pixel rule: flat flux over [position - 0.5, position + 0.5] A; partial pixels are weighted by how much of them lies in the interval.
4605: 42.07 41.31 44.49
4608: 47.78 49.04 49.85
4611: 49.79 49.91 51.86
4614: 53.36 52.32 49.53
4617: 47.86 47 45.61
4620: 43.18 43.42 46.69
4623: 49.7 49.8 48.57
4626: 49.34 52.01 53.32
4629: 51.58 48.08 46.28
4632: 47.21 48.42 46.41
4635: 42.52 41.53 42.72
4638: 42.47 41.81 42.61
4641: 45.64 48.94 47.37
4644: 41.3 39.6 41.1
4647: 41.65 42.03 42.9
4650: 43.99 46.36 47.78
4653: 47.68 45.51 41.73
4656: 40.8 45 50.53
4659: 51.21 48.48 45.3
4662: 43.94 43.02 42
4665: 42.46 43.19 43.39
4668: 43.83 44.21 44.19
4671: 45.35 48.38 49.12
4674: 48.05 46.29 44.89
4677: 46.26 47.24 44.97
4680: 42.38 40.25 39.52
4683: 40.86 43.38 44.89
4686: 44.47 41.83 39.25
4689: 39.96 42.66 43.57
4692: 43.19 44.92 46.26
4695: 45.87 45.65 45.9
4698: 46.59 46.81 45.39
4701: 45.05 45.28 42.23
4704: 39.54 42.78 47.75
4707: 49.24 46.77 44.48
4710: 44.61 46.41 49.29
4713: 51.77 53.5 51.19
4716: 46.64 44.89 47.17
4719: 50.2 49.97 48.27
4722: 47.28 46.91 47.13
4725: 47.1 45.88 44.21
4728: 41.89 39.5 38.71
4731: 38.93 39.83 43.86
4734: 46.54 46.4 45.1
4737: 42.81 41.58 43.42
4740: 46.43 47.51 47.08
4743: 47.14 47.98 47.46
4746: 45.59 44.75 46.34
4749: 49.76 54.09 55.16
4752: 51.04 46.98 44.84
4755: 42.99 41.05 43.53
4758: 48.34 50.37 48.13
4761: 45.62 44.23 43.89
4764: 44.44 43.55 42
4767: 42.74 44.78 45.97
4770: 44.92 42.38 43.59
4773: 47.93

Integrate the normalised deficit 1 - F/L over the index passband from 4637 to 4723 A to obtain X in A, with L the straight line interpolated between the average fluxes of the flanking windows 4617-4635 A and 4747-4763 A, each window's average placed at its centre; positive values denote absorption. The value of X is 4.6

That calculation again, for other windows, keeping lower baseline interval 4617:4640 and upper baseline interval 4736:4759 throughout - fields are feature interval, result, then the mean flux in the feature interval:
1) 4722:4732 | 0.7 A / 43.4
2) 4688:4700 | 0.6 A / 44.5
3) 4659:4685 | 1.2 A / 44.6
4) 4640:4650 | 0.7 A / 43.4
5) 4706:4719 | -0.4 A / 48.1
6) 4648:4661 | 0.2 A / 45.8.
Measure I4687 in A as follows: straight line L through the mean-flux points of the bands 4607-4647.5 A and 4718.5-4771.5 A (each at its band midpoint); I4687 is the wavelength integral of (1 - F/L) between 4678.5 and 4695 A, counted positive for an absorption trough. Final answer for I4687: 1.2 A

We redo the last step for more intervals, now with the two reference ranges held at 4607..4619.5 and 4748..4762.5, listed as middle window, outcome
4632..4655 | 2.3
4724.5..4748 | 1.7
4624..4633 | -0.1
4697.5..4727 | 0.7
